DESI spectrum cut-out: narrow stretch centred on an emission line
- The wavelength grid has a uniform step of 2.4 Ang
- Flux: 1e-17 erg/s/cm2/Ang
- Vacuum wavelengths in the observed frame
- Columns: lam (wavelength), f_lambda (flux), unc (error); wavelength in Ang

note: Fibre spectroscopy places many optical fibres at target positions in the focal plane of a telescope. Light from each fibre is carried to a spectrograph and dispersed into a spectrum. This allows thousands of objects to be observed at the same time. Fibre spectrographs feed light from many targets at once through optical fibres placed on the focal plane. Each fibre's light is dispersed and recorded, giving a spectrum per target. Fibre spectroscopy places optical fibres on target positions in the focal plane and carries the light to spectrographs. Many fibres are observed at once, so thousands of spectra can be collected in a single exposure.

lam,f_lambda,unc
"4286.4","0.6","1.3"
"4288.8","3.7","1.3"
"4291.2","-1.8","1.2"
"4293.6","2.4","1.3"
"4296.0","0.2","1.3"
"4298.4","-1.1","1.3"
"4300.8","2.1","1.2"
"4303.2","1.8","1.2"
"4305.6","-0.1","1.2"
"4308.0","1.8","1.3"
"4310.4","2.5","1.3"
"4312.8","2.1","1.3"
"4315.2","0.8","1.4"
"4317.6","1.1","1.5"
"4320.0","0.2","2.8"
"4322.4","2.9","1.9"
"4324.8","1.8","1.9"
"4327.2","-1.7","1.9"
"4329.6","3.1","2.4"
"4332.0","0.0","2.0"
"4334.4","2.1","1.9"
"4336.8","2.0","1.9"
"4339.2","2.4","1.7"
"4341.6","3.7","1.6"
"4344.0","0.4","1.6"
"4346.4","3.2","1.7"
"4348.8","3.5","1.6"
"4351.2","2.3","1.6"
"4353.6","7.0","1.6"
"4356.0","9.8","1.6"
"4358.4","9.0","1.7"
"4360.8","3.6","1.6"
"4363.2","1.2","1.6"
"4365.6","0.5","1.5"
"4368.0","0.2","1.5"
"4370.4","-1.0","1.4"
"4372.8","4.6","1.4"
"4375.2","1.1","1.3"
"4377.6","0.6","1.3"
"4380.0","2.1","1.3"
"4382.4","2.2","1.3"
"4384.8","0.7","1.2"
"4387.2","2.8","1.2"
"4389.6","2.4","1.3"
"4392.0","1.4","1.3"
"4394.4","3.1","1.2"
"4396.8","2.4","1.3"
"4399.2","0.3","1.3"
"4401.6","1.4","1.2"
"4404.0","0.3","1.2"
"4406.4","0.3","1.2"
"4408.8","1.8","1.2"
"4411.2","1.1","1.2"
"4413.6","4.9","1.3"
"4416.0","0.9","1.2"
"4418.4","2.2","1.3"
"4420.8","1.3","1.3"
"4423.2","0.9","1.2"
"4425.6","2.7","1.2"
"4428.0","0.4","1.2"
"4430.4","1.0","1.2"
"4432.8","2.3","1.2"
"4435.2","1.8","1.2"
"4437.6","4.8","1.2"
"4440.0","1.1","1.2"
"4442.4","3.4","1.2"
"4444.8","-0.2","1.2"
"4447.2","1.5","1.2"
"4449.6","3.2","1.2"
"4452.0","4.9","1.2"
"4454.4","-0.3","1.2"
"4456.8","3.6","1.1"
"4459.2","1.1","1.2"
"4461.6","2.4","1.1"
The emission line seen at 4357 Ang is [O II] 3727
